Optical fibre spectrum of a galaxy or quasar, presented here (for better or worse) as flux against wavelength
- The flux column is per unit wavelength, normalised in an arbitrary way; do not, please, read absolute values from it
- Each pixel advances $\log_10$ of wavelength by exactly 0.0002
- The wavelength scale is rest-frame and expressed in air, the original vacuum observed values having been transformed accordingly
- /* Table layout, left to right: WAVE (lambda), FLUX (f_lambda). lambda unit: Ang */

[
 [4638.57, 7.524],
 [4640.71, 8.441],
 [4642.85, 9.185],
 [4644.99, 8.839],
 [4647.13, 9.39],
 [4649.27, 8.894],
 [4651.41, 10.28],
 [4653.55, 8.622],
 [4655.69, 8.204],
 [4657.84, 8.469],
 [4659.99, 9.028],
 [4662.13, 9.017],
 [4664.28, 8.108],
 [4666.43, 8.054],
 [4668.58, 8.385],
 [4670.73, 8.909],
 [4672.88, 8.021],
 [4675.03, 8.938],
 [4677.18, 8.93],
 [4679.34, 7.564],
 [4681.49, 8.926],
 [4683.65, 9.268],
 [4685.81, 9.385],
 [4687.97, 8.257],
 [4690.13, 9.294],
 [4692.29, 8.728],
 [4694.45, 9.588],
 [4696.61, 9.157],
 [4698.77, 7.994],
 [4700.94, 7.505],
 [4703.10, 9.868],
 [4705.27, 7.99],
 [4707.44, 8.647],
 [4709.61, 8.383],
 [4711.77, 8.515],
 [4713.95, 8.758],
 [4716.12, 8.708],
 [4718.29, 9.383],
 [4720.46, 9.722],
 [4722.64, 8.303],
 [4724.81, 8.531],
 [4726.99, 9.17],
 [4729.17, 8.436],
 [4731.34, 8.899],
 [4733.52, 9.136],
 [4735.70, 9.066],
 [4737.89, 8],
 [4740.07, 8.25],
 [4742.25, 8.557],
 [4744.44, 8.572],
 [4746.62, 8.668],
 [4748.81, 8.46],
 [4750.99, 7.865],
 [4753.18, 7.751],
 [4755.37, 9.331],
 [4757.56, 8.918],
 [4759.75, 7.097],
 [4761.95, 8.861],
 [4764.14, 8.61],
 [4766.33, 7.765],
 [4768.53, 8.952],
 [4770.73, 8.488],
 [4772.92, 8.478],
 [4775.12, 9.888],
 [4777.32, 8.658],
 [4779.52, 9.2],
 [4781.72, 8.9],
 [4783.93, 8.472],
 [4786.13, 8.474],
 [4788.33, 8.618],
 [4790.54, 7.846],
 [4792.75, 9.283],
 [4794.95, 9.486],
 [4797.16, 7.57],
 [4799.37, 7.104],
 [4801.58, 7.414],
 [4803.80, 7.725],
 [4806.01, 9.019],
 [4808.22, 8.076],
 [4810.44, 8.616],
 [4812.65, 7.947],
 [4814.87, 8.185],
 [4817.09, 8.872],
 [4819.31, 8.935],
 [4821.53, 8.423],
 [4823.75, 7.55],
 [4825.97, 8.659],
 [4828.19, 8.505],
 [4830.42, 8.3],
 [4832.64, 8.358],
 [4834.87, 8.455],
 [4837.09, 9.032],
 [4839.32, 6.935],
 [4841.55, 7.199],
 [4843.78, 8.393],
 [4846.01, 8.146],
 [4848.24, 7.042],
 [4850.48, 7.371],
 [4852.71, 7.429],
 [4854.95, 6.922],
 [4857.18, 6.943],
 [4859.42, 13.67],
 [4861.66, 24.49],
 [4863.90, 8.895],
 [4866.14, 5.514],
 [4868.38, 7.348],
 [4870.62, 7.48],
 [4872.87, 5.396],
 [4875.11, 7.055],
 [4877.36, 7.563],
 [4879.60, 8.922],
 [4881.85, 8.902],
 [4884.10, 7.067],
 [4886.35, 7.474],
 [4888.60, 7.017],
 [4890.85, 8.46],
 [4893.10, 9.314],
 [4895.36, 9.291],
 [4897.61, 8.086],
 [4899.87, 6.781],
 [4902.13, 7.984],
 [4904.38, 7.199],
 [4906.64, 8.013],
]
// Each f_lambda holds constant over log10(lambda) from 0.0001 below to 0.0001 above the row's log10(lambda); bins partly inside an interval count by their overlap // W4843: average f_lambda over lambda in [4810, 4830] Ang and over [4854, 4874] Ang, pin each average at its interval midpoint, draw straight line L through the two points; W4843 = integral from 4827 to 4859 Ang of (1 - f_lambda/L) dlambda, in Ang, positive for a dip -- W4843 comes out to 3.96 Ang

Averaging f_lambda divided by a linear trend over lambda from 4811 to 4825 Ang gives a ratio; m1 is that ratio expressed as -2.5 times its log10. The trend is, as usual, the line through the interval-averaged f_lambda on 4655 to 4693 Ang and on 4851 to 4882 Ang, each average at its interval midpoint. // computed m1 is 0.07 mag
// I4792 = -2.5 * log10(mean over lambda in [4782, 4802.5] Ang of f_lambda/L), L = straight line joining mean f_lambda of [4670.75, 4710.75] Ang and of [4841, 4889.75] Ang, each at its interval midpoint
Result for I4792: 0.04 mag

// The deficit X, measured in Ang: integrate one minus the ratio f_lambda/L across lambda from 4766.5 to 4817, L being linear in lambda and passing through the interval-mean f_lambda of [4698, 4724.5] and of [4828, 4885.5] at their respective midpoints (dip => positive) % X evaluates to 0.62 Ang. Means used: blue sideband 8.65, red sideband 8.51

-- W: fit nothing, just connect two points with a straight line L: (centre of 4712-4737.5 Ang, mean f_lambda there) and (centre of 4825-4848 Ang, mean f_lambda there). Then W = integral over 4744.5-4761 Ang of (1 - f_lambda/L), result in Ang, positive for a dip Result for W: 0.7 Ang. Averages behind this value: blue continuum 8.88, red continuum 8.15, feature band 8.32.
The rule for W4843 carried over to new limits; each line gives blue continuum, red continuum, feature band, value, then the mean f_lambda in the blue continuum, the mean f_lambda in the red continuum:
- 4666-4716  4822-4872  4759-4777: 0.3 Ang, 8.66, 8.74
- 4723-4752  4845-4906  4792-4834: 0.9 Ang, 8.58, 8.43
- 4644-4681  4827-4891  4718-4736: -0.7 Ang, 8.69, 8.42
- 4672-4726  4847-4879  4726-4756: 0.6 Ang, 8.74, 8.79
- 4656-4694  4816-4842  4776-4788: -0.5 Ang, 8.67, 8.3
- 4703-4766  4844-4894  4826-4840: 0.4 Ang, 8.61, 8.56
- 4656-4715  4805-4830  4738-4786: -0.1 Ang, 8.65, 8.43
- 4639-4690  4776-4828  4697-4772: 0.0 Ang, 8.74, 8.4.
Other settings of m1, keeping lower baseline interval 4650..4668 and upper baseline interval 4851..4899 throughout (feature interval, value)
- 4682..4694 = -0.036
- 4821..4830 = 0.054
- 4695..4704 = 0.006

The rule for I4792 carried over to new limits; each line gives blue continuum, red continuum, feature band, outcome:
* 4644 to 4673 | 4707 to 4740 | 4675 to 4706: 0.00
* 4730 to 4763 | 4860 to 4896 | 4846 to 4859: 0.16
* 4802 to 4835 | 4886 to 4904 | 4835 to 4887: -0.04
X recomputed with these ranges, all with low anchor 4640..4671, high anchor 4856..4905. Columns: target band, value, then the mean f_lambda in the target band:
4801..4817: 0.9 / 8.21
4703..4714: 0.2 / 8.58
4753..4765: 0.4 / 8.47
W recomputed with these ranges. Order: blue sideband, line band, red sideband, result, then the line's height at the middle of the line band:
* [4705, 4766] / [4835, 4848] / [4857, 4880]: 1.9 Ang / 9.32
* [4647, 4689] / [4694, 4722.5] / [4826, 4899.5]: -0.3 Ang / 8.66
